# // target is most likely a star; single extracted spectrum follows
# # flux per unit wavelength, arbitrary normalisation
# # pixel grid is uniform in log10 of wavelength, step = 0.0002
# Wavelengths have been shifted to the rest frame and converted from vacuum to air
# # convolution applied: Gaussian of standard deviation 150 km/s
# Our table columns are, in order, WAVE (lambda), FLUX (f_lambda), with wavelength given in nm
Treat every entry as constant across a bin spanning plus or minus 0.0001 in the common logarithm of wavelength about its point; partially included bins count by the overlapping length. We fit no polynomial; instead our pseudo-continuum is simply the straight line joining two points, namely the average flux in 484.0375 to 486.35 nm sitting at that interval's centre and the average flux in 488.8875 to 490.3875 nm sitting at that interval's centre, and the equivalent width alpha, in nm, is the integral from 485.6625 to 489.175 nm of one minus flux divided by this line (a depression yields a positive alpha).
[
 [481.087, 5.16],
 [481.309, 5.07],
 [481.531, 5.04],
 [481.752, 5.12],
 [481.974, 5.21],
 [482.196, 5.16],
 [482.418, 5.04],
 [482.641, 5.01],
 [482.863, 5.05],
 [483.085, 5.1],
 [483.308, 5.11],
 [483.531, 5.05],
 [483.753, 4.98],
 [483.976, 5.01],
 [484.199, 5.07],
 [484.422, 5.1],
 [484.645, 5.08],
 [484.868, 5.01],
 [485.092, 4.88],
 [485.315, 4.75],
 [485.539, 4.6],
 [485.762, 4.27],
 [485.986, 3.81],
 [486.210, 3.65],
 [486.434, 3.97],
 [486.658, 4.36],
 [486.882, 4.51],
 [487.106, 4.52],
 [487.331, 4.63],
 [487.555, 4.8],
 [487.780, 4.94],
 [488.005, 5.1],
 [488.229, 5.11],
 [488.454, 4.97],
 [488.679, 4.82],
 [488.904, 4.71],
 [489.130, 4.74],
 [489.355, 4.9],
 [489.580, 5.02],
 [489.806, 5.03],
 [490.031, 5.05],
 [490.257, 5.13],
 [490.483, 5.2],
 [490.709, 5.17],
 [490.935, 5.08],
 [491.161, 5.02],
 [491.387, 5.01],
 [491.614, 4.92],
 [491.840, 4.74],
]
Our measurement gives 0.175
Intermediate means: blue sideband 4.62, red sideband 4.96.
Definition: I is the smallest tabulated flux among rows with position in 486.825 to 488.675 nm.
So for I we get 4.51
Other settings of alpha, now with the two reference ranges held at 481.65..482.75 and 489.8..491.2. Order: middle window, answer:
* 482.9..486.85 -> 0.317 nm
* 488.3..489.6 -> 0.064 nm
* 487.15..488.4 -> 0.051 nm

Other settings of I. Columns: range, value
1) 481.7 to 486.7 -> 3.65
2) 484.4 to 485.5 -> 4.75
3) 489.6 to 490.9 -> 5.03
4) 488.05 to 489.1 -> 4.71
